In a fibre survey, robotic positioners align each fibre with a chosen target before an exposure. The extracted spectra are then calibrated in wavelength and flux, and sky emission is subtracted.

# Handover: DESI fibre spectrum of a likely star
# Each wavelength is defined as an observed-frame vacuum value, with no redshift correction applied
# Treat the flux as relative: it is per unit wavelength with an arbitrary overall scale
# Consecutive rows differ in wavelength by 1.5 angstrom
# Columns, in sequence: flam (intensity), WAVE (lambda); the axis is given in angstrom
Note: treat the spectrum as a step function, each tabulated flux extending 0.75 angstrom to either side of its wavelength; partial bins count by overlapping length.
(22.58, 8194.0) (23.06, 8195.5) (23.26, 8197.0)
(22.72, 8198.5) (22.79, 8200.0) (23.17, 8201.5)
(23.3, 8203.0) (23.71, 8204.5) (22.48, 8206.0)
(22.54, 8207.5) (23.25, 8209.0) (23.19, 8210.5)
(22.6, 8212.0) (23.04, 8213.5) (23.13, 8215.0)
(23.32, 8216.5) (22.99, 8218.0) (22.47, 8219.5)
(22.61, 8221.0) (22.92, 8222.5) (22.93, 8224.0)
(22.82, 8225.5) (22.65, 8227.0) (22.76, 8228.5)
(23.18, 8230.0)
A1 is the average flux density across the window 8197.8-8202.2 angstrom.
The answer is 22.9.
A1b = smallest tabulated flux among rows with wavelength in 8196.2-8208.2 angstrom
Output 22.48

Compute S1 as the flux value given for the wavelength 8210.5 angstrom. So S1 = 23.19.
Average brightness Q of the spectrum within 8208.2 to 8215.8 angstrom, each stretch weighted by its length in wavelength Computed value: 23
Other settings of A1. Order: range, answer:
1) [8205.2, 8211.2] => 22.9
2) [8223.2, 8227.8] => 22.8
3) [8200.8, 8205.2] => 23.4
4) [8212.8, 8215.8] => 23.1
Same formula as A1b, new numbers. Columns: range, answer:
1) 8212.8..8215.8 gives 23.04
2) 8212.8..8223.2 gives 22.47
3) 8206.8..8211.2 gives 22.54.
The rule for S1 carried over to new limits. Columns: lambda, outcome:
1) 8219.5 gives 22.47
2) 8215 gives 23.13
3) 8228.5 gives 22.76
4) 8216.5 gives 23.32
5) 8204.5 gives 23.71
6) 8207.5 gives 22.54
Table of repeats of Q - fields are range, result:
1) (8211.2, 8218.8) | 23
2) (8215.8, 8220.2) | 22.9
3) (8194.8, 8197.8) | 23.2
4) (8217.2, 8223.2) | 22.8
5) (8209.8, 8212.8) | 22.9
